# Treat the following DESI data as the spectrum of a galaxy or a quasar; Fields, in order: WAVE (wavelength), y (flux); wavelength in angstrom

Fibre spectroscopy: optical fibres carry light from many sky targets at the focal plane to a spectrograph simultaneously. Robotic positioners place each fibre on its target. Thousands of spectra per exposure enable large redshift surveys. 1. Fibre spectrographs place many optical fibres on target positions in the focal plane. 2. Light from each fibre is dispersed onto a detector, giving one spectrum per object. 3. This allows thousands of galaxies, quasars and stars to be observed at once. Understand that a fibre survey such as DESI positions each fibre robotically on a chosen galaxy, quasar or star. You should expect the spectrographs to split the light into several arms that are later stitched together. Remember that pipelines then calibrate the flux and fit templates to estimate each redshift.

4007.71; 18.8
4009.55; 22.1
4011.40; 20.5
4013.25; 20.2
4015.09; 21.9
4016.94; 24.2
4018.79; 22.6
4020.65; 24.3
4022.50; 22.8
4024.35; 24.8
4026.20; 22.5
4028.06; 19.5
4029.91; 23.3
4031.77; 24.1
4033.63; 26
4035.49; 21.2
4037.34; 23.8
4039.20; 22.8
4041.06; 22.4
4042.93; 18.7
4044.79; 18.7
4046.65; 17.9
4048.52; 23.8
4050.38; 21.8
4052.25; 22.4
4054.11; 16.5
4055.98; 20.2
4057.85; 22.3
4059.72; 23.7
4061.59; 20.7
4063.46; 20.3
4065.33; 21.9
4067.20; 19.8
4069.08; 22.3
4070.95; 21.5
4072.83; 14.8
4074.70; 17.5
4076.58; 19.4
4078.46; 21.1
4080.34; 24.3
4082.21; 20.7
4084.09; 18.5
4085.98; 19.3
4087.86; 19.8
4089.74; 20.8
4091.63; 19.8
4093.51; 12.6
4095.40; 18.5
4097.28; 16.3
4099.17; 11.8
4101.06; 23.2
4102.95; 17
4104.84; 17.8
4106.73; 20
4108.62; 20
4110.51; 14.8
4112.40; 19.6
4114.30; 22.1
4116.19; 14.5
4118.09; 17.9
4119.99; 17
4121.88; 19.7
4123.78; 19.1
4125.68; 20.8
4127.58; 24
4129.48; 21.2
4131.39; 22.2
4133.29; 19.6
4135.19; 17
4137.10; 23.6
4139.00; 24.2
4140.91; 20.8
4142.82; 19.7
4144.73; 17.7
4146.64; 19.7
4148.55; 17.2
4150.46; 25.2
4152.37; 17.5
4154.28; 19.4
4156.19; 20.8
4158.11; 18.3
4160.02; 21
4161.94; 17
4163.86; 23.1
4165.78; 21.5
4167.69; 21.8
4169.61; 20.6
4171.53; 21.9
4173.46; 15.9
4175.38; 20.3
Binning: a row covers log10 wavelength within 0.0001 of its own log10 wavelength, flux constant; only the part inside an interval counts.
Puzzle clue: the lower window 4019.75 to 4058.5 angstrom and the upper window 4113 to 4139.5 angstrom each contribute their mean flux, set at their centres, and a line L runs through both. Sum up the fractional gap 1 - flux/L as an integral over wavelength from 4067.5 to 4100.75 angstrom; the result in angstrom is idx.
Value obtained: 3.4 angstrom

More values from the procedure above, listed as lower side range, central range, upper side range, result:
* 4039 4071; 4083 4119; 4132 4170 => 4.4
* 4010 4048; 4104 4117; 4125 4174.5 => 1.6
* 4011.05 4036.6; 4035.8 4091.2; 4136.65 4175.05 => 3.6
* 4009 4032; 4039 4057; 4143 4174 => 1.3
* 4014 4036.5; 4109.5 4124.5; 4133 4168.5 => 2.1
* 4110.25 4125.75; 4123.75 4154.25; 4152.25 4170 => -2.1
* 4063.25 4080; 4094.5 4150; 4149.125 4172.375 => 3.0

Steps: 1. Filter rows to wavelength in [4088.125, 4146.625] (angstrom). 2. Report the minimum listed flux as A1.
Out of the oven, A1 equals 11.8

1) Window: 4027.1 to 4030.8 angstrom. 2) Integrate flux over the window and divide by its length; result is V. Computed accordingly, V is 21.4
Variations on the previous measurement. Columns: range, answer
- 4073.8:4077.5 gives 18.4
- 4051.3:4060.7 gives 21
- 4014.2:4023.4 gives 23.1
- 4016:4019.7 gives 23.4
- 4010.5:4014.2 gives 20.4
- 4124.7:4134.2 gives 21.6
